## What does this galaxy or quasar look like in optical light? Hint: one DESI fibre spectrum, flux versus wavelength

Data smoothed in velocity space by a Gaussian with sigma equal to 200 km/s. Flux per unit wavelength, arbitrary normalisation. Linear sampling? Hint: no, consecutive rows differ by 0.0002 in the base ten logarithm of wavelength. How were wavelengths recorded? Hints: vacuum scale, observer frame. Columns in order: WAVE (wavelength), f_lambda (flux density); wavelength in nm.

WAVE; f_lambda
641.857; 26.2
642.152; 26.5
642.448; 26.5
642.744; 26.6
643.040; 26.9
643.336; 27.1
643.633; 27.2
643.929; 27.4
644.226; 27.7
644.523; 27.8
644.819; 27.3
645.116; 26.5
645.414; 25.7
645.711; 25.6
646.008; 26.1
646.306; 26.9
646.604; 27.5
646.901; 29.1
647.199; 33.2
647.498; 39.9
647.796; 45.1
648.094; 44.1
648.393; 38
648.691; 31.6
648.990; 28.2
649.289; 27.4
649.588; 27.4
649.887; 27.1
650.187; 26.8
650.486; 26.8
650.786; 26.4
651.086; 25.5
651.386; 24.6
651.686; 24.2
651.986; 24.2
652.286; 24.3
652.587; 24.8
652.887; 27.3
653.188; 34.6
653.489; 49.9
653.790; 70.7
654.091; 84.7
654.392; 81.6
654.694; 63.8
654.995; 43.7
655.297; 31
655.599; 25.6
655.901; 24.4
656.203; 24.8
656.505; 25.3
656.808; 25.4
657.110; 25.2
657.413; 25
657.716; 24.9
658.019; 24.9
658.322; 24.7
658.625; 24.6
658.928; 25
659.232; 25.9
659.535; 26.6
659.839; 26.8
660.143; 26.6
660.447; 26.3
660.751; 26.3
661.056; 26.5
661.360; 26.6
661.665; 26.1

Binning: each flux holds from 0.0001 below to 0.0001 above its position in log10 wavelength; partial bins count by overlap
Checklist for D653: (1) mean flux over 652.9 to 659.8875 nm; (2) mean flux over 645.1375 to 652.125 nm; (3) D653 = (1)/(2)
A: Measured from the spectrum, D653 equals 1.2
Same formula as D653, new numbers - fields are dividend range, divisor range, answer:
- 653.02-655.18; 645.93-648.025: 1.82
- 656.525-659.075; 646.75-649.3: 0.70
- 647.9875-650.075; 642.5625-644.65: 1.16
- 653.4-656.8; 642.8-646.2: 1.74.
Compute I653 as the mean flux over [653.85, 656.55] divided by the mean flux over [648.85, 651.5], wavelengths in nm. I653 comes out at 1.75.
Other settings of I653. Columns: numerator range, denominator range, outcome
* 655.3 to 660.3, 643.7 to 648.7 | 0.82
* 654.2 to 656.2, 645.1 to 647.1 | 1.64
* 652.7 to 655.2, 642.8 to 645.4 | 2.06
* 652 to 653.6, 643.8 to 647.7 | 1.08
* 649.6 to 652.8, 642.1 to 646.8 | 0.95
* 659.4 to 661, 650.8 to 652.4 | 1.07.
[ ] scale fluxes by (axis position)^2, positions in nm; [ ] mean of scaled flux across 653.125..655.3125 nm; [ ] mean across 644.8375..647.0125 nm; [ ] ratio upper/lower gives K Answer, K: 2.30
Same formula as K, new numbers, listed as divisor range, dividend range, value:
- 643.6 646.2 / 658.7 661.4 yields 1.03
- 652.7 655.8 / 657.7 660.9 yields 0.52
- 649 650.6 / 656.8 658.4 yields 0.94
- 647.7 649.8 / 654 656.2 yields 1.44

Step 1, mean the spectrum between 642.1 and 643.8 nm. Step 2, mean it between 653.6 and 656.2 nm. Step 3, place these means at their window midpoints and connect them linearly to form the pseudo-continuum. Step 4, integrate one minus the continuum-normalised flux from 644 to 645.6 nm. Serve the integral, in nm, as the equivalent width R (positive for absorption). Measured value 0.19 nm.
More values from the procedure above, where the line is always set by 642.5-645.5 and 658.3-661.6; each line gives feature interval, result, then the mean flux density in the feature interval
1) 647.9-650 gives -0.441 nm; 32.3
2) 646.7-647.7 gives -0.279 nm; 34.3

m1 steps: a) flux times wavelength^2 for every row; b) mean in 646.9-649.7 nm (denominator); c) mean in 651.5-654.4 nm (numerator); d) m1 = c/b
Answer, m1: 1.24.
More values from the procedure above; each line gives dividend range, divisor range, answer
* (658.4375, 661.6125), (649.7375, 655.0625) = 0.68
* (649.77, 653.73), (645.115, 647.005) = 1.11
